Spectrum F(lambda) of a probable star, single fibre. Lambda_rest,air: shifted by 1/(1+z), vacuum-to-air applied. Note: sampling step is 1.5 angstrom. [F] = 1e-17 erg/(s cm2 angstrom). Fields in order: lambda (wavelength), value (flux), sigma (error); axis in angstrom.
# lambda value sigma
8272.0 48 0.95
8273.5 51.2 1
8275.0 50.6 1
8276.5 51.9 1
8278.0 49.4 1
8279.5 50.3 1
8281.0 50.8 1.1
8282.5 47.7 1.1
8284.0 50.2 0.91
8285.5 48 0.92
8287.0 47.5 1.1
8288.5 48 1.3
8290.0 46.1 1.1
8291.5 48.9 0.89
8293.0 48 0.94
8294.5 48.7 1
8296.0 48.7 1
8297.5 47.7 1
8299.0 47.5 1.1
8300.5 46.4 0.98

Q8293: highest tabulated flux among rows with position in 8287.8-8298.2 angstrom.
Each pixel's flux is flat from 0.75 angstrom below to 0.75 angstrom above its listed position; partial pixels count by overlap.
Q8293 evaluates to 48.9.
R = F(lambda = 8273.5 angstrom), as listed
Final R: 51.2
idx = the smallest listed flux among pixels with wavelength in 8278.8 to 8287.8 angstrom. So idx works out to 47.5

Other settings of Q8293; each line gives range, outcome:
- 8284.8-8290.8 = 48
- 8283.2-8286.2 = 50.2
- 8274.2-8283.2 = 51.9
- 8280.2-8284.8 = 50.8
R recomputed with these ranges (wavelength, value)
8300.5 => 46.4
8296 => 48.7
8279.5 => 50.3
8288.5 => 48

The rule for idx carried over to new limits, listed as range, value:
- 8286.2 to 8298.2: 46.1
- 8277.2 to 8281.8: 49.4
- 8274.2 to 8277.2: 50.6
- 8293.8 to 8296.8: 48.7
